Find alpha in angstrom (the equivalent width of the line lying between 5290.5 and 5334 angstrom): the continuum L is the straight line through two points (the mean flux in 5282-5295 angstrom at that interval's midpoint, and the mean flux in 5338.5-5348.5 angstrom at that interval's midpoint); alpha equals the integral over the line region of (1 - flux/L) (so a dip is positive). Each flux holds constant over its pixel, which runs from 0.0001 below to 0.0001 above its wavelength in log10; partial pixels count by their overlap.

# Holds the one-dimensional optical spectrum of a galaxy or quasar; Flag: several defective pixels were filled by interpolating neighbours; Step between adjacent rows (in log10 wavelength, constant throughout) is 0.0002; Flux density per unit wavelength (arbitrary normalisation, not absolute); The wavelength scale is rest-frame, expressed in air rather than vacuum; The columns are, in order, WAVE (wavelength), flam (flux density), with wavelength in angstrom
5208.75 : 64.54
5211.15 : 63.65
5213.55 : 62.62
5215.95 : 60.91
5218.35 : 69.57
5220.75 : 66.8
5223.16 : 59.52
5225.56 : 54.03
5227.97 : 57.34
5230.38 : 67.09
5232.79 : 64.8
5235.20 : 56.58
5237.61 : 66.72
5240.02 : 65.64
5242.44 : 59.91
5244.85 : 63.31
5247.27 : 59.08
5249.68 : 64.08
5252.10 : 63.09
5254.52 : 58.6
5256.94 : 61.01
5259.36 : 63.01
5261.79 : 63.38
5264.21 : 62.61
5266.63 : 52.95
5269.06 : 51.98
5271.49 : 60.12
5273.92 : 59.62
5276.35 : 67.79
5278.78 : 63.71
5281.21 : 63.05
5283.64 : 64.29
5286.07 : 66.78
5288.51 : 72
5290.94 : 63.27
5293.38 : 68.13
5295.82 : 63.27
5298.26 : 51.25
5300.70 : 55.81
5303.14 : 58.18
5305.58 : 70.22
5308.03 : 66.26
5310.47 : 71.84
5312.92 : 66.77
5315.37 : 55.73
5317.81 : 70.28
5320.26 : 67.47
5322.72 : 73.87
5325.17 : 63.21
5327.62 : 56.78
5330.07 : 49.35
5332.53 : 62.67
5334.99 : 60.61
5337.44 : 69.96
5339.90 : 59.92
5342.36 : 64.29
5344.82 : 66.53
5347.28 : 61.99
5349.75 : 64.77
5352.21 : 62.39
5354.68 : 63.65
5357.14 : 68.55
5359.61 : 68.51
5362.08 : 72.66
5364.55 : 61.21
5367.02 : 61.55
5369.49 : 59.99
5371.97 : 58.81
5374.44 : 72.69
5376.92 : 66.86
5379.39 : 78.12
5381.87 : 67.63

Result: 1.5 angstrom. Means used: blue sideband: 66.7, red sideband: 63.3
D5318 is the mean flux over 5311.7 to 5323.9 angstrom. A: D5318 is 66.8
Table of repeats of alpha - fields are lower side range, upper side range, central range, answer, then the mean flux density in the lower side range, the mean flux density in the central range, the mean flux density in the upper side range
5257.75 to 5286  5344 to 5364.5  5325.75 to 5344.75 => 1.1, 61.4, 61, 65.8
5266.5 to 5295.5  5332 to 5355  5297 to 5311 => 0.4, 63.2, 61.8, 63.7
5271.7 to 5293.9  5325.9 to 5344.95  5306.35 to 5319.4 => -0.7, 65.1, 66.4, 61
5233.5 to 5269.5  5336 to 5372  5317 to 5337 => 0.1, 61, 63.1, 64.5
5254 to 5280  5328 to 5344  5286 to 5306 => -0.7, 60.5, 62.7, 61.1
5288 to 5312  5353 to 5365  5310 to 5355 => 1.3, 63.8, 63.6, 67.1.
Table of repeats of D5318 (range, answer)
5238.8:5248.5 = 62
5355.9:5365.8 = 67.7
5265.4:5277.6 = 58.5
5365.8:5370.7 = 60.8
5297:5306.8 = 58.9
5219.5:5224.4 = 63.2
